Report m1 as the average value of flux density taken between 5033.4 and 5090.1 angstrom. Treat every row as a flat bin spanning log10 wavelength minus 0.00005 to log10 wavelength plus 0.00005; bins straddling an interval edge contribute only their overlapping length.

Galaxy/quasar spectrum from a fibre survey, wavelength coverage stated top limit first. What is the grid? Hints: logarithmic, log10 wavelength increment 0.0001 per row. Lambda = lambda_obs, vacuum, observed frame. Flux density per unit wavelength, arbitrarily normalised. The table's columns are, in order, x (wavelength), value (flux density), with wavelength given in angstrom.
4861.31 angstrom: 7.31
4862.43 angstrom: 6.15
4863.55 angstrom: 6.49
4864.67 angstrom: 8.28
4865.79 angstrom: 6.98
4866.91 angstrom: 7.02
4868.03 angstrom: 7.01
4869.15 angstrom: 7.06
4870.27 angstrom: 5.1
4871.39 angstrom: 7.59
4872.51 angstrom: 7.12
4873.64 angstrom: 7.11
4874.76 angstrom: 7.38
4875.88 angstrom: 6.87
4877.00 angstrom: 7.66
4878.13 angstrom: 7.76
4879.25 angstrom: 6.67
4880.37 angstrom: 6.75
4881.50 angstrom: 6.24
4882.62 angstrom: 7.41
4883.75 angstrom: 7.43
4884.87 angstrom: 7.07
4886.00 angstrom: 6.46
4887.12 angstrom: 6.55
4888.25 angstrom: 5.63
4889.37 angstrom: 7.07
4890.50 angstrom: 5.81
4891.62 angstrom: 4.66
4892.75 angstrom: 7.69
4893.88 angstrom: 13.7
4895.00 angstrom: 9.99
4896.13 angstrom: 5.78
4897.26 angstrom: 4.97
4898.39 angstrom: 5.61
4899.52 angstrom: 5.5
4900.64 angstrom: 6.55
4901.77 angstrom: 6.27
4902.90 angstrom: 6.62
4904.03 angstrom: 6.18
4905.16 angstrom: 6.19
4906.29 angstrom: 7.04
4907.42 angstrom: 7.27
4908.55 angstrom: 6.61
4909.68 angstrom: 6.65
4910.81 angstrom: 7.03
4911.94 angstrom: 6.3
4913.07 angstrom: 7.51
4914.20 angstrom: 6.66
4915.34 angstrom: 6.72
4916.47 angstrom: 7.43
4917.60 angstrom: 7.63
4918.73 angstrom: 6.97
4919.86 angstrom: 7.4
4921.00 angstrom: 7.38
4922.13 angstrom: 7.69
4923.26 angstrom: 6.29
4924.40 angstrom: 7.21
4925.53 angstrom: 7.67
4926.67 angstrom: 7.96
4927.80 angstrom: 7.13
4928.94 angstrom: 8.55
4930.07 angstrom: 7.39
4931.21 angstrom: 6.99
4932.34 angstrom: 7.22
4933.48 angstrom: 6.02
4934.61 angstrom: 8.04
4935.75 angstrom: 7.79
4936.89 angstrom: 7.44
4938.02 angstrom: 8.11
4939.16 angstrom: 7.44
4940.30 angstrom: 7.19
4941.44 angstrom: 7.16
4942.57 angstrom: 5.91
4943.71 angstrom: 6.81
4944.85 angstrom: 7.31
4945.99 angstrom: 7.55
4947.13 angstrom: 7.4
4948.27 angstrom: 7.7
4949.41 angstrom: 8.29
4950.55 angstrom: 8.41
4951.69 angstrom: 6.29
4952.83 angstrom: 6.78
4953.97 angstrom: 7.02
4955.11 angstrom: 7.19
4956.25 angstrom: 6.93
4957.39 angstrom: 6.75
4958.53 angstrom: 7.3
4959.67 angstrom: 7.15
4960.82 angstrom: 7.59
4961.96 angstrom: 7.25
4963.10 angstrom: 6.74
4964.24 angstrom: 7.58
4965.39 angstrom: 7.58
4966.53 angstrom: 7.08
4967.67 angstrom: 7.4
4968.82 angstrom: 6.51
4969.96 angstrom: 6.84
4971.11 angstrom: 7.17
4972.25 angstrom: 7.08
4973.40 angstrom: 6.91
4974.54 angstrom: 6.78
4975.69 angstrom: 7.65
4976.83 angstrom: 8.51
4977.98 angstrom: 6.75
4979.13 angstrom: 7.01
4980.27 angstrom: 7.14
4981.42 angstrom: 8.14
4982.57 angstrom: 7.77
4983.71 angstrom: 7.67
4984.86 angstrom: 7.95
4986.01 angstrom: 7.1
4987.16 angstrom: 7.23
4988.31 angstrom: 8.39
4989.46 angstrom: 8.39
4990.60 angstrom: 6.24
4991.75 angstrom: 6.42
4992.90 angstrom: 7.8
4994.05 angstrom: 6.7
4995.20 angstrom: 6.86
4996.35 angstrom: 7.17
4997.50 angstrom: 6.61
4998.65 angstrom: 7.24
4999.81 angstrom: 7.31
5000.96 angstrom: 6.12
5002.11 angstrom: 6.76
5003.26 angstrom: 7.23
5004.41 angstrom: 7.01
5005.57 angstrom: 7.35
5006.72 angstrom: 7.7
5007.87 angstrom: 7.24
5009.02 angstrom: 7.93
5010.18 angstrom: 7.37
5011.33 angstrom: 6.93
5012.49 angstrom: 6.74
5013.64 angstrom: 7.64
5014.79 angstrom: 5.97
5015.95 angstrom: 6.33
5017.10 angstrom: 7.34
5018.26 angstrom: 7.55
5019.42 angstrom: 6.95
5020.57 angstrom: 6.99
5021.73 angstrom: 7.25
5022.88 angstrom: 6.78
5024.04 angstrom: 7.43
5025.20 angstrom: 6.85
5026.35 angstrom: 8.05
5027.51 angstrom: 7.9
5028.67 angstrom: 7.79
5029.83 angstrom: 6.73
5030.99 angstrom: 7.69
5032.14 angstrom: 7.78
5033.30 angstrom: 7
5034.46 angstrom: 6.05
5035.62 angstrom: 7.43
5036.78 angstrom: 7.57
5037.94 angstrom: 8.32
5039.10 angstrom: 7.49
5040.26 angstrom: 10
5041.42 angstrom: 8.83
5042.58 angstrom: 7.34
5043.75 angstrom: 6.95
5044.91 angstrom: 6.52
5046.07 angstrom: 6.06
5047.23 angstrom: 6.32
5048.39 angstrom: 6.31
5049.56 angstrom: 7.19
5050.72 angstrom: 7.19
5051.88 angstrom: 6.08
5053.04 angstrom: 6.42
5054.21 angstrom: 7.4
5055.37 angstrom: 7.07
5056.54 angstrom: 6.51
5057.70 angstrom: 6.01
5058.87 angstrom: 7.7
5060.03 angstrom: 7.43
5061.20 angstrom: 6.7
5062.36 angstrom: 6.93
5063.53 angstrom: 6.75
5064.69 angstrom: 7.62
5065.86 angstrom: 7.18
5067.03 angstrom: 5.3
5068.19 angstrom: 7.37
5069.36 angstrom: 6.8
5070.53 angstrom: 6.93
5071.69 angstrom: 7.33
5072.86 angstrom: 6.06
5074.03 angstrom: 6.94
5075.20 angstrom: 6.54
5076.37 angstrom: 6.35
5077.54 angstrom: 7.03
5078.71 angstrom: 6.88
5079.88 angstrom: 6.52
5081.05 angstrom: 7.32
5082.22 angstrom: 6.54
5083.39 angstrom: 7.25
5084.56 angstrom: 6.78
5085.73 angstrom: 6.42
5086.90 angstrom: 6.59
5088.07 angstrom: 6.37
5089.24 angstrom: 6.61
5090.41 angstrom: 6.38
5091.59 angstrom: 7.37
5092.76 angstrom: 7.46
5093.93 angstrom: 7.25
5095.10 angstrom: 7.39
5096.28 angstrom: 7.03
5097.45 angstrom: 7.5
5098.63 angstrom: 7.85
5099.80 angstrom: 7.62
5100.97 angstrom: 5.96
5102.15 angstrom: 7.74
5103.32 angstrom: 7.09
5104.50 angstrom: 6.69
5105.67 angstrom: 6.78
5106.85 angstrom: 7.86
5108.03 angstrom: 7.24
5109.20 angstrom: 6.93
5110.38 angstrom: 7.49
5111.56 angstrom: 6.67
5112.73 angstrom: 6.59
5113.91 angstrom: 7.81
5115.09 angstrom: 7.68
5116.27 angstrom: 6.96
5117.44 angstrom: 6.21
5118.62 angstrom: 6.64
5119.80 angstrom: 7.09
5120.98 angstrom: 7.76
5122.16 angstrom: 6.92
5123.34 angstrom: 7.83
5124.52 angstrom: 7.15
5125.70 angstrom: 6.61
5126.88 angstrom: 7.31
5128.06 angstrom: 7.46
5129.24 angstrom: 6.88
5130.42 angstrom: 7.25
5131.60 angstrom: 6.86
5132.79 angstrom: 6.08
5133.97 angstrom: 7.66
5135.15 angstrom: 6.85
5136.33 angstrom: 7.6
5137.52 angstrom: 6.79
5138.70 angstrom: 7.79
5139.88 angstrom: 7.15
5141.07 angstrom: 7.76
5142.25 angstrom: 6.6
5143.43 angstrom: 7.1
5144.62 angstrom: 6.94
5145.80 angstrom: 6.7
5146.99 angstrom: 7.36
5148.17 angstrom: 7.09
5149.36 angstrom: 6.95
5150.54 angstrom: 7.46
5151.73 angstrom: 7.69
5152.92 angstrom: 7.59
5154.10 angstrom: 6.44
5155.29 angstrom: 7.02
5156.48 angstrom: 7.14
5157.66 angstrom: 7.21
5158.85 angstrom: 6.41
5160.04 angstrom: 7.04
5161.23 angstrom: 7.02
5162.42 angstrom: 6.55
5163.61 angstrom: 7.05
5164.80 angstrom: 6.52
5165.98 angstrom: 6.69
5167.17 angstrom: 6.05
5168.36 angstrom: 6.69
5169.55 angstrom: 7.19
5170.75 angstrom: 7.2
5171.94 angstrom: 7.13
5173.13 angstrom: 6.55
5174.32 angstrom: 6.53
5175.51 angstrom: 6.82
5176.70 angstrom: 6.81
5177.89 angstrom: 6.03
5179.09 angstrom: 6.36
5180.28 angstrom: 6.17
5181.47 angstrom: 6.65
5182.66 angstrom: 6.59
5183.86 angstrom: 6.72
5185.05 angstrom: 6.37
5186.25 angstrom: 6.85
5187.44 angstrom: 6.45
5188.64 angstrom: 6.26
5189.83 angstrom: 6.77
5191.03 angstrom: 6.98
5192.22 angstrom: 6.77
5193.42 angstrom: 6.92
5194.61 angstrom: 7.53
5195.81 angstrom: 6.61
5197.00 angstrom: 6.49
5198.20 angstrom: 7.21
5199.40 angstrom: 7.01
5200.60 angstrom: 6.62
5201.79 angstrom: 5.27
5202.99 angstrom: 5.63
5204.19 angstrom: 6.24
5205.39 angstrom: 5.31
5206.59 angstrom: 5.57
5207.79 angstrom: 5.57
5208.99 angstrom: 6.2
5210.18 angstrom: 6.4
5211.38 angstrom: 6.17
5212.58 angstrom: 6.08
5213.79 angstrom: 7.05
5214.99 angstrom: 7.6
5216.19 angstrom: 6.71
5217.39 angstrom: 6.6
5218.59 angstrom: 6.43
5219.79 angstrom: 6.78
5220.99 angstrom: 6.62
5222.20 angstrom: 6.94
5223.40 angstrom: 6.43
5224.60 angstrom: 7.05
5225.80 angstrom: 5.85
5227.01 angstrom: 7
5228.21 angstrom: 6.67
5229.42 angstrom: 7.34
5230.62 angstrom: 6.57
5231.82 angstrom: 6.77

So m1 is 6.94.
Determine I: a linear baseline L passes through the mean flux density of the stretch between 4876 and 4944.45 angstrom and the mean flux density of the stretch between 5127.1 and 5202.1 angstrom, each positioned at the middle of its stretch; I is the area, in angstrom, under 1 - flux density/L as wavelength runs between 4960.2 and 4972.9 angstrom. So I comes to -0.3 angstrom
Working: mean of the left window 7.05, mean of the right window 6.87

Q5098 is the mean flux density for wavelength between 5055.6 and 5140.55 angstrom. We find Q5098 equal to 7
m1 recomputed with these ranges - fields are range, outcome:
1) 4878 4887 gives 6.92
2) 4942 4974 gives 7.16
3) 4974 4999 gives 7.34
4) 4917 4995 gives 7.3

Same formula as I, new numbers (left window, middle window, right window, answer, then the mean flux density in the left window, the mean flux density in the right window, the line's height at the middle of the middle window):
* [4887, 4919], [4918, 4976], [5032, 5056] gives -2.5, 6.85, 7.19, 6.96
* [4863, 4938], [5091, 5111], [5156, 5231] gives -1.5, 7.04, 6.6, 6.74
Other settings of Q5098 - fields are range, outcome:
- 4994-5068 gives 7.11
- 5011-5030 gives 7.14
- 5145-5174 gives 6.94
